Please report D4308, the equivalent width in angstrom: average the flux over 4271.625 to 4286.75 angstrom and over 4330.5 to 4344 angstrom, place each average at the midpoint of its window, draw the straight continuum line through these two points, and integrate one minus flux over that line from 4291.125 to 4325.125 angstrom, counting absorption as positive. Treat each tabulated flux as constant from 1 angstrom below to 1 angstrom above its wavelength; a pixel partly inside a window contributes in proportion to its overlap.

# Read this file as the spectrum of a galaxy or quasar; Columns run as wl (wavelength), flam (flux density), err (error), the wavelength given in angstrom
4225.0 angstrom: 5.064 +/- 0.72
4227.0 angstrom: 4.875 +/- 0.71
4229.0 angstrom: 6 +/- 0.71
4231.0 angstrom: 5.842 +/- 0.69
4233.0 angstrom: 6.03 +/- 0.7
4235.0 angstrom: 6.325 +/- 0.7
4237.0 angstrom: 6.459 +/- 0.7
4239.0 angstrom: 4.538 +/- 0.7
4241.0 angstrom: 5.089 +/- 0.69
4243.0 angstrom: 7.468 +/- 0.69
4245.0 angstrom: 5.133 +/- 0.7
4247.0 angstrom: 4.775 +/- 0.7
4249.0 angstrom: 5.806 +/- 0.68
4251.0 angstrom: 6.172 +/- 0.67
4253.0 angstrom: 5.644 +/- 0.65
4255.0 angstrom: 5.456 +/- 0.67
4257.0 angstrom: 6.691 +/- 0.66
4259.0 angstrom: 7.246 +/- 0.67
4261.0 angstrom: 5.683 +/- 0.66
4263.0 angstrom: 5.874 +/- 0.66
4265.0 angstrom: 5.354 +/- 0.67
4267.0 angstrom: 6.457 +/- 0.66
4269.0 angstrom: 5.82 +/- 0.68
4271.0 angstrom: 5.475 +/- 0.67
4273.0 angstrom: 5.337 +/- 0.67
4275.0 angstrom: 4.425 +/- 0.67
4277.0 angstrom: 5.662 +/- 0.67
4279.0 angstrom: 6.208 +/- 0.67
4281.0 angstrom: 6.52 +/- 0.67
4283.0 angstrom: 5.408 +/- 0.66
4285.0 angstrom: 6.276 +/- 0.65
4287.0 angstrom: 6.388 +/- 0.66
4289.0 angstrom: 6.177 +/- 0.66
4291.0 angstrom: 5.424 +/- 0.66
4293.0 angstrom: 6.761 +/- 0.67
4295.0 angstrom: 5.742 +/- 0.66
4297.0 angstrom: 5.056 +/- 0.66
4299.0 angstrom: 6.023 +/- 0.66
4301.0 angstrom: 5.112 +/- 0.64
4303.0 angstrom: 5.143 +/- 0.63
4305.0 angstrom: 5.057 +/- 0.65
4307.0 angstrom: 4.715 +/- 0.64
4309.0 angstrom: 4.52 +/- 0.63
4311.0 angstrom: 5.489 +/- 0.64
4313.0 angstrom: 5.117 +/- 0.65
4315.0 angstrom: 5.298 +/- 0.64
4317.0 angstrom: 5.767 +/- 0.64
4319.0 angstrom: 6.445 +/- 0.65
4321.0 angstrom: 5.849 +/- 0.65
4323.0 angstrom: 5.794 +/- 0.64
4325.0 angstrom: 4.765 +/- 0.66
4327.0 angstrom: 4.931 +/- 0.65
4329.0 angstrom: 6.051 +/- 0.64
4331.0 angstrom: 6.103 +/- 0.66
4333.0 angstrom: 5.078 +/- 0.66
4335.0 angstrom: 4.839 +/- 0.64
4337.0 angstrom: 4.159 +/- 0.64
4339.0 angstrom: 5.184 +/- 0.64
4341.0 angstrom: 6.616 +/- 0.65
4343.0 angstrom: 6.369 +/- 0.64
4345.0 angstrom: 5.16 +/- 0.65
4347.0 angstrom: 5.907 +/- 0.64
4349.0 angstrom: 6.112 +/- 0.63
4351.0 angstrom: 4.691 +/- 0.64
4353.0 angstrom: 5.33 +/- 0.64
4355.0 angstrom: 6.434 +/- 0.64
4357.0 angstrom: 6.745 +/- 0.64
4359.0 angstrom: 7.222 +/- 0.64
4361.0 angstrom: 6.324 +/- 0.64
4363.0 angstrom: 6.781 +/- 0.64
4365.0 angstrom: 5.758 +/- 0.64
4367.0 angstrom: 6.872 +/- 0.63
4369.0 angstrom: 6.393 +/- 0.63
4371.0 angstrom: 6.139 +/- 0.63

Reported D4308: 0.7 angstrom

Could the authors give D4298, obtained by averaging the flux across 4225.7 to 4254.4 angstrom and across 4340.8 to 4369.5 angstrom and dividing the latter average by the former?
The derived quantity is 1.1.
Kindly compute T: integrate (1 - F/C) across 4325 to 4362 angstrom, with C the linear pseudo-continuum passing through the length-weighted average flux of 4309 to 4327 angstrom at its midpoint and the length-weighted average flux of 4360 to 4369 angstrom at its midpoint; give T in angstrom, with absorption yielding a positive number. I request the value 1.8 angstrom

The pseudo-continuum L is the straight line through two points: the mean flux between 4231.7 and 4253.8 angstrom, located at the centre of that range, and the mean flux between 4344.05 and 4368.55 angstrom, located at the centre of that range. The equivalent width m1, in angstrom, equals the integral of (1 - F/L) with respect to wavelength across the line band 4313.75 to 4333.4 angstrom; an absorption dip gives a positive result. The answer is 1.3 angstrom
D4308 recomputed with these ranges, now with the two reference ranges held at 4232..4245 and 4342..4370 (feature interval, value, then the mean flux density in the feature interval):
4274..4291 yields 0.43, 5.86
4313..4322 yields 0.47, 5.76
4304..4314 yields 1.78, 4.98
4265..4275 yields 0.64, 5.6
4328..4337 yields 1.09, 5.37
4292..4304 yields 0.79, 5.64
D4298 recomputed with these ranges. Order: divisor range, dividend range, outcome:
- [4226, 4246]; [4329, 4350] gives 0.97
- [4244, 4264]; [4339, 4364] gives 1.04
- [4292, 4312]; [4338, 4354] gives 1.06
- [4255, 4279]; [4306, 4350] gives 0.94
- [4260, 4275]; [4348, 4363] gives 1.10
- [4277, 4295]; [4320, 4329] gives 0.89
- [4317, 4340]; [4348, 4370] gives 1.16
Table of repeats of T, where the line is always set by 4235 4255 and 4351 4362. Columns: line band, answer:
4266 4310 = 2.1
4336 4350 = 1.2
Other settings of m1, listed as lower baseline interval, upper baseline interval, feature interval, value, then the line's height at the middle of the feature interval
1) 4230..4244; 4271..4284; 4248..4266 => -0.7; 5.78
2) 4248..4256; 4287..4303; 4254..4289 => -0.9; 5.76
